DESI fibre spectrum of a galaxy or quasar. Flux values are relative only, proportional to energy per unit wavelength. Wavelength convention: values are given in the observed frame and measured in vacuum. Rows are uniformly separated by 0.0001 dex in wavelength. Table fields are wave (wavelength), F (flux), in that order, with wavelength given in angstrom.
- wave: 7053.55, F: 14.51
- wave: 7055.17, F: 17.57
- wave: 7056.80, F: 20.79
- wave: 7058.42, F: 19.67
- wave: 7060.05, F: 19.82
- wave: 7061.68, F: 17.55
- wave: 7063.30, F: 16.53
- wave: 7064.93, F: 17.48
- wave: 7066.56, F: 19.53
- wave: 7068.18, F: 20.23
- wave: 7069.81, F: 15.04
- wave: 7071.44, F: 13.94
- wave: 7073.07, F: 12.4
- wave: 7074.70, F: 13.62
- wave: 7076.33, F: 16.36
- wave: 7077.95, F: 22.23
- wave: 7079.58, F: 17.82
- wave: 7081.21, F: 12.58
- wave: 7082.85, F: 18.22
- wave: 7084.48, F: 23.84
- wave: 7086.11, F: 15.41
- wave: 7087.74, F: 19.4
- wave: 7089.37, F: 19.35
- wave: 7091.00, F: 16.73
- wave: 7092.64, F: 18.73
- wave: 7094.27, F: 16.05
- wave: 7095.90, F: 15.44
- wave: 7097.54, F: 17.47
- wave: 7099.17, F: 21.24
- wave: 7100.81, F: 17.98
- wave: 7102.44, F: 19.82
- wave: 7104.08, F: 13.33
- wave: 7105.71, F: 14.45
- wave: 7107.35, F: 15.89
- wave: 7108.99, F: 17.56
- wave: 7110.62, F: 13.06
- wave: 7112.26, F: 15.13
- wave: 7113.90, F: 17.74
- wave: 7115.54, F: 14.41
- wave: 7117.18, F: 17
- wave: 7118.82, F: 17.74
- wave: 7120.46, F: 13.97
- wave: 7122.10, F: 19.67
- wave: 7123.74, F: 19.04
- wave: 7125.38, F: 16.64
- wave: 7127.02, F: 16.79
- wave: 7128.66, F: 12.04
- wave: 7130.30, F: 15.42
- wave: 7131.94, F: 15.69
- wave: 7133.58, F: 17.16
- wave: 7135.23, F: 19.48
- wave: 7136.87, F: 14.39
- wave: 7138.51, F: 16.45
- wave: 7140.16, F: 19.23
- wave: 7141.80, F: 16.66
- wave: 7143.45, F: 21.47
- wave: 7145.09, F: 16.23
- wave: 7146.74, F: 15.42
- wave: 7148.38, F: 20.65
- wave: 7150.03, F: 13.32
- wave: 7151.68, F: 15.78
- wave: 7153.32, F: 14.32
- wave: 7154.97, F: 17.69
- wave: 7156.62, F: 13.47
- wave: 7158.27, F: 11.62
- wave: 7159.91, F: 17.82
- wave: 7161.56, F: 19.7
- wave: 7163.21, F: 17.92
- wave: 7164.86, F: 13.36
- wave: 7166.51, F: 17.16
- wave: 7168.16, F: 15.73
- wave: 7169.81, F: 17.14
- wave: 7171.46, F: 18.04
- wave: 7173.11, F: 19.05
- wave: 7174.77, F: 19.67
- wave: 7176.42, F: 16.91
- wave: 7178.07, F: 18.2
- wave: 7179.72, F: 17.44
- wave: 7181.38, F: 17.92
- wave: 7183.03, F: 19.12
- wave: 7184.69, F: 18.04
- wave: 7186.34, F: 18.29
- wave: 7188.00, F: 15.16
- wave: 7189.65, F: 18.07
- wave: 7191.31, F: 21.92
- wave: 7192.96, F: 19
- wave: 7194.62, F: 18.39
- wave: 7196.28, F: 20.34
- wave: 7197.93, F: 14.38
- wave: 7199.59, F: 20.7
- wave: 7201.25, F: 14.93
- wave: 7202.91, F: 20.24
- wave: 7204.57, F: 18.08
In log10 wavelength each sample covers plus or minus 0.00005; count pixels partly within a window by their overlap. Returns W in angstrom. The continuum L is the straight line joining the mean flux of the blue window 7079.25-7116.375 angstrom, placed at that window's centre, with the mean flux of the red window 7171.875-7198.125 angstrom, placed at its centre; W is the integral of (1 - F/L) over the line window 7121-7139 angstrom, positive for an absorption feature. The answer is 0.9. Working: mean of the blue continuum 17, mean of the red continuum 18.3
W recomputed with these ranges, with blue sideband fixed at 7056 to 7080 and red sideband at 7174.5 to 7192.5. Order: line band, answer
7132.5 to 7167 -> 2.7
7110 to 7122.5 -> 1.3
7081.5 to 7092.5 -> -0.5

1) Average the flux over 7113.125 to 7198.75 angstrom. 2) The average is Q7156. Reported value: 17.1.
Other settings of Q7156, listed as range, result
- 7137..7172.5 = 16.6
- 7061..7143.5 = 16.9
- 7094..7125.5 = 16.7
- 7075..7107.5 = 17.6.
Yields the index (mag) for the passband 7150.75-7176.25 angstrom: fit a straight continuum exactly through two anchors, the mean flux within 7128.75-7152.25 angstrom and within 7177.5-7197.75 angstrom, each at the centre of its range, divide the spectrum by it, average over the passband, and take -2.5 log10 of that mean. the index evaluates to 0.06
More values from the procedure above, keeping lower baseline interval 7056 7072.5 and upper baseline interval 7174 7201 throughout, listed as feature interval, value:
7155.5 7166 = 0.16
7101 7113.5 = 0.15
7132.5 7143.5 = 0.04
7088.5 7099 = 0.03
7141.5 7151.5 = 0.06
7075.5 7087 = 0.00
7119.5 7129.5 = 0.11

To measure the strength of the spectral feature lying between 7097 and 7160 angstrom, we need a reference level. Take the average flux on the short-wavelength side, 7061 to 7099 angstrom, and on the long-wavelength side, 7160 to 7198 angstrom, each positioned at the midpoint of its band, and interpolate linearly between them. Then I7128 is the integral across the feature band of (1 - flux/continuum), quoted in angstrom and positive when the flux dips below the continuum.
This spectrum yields 4.04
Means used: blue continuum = 17.3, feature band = 16.5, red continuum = 17.9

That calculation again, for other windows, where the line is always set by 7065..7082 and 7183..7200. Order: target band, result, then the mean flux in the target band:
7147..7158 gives 1.31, 15.6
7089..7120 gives 0.40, 16.7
